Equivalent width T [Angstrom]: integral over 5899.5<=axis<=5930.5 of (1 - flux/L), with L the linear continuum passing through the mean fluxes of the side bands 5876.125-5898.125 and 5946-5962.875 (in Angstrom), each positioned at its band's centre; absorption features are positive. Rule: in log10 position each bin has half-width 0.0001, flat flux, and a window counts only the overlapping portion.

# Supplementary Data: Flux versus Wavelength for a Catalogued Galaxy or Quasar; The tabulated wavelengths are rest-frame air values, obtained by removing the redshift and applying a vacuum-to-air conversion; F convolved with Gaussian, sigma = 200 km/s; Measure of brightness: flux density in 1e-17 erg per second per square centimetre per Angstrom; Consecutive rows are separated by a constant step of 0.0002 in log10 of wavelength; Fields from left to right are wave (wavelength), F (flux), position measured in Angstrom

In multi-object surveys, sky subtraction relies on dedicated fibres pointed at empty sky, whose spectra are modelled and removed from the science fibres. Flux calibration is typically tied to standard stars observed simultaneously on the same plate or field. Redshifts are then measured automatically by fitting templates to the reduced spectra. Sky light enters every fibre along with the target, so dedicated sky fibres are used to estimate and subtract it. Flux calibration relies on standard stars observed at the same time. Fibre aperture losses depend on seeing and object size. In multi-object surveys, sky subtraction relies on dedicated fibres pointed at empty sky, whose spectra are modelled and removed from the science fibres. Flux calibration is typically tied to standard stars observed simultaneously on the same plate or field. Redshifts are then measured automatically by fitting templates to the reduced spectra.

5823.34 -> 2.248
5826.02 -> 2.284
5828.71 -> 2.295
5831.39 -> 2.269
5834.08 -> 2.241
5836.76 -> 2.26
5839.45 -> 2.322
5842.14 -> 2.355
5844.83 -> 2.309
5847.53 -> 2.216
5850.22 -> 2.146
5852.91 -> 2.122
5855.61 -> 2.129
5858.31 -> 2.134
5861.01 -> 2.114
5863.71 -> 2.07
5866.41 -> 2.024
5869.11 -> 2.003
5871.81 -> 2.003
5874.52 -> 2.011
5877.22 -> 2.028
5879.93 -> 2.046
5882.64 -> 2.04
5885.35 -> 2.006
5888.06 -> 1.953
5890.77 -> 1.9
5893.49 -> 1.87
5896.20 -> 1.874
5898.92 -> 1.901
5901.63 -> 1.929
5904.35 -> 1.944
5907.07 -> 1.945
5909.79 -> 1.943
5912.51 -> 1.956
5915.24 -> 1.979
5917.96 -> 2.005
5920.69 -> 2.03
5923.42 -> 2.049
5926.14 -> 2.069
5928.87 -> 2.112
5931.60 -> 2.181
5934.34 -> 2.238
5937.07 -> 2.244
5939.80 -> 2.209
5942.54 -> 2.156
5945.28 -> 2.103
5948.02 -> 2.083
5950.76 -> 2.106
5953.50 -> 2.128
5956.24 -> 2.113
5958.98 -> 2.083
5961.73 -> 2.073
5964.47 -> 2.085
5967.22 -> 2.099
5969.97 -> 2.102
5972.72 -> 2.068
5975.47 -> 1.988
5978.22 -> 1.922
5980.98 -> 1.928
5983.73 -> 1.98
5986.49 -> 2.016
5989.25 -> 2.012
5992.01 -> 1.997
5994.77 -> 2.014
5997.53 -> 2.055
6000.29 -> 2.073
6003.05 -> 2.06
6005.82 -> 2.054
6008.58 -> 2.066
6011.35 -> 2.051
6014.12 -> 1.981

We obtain 0.3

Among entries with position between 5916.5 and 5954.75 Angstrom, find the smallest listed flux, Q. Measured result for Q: 2.005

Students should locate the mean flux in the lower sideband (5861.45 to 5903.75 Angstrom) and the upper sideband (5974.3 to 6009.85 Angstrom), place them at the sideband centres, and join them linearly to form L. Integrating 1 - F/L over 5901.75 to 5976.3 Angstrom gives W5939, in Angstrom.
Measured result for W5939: -2.94 Angstrom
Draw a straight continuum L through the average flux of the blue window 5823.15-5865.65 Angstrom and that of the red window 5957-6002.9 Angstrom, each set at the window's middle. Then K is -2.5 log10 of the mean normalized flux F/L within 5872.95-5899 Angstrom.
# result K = 0.10 mag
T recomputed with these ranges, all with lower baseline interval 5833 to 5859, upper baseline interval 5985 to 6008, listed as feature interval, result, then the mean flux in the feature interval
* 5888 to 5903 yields 1.82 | 1.9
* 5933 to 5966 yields -0.62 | 2.14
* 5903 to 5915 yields 1.10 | 1.95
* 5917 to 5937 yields 0.13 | 2.11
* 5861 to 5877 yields 1.21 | 2.03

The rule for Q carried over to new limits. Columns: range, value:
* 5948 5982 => 1.922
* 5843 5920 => 1.87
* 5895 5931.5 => 1.874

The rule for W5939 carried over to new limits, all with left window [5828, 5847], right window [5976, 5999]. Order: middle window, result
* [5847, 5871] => 1.6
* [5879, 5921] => 4.1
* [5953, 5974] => -0.6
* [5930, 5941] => -0.6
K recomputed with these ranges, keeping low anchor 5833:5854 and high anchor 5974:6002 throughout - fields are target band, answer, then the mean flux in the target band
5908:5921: 0.08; 1.98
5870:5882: 0.09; 2.02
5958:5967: -0.02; 2.08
